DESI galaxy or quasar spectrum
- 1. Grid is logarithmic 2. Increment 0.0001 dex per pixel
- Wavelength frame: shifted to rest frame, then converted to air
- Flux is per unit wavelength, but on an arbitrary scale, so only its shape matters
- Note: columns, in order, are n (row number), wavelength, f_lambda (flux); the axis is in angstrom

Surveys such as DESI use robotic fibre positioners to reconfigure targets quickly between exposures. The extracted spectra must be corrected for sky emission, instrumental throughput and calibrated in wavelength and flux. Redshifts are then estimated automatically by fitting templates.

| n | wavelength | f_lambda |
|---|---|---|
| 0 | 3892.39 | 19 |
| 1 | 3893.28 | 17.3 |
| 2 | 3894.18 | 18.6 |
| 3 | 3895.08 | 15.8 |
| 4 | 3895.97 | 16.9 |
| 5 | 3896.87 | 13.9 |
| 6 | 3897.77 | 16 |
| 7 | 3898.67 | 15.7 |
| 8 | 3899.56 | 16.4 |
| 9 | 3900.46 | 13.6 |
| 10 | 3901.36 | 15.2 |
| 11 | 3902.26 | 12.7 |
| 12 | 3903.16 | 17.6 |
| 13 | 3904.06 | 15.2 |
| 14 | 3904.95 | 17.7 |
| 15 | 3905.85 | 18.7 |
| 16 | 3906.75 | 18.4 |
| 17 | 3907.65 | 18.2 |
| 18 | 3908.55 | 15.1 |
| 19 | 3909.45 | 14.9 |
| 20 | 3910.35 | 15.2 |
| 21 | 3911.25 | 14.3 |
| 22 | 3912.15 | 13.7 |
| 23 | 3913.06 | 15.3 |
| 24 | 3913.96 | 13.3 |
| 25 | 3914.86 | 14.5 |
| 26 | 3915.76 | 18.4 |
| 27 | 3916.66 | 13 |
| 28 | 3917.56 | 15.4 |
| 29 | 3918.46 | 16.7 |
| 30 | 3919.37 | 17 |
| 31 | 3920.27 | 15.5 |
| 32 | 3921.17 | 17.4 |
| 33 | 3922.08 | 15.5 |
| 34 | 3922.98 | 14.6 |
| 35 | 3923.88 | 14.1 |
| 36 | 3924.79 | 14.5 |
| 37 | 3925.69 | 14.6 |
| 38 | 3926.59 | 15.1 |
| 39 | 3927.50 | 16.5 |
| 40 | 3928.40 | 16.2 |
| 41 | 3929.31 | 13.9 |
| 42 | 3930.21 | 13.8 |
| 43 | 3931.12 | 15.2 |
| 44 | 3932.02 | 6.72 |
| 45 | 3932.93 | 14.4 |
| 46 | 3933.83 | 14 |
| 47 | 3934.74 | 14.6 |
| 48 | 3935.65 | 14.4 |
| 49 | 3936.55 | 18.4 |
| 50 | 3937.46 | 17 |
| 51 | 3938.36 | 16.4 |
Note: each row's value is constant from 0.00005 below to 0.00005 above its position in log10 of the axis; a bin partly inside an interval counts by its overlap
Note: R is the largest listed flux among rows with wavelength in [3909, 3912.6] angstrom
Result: 15.2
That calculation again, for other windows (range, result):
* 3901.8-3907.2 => 18.7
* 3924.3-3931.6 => 16.5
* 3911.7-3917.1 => 18.4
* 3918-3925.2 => 17.4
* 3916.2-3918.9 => 16.7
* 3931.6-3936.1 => 14.6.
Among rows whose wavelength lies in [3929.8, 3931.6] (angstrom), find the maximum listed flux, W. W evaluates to 15.2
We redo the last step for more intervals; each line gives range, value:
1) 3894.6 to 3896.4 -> 16.9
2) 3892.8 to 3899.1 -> 18.6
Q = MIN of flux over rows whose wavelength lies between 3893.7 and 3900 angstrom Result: 13.9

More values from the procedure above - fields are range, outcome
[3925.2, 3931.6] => 13.8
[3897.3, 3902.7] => 12.7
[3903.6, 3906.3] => 15.2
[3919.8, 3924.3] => 14.1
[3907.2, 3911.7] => 14.3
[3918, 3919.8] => 16.7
